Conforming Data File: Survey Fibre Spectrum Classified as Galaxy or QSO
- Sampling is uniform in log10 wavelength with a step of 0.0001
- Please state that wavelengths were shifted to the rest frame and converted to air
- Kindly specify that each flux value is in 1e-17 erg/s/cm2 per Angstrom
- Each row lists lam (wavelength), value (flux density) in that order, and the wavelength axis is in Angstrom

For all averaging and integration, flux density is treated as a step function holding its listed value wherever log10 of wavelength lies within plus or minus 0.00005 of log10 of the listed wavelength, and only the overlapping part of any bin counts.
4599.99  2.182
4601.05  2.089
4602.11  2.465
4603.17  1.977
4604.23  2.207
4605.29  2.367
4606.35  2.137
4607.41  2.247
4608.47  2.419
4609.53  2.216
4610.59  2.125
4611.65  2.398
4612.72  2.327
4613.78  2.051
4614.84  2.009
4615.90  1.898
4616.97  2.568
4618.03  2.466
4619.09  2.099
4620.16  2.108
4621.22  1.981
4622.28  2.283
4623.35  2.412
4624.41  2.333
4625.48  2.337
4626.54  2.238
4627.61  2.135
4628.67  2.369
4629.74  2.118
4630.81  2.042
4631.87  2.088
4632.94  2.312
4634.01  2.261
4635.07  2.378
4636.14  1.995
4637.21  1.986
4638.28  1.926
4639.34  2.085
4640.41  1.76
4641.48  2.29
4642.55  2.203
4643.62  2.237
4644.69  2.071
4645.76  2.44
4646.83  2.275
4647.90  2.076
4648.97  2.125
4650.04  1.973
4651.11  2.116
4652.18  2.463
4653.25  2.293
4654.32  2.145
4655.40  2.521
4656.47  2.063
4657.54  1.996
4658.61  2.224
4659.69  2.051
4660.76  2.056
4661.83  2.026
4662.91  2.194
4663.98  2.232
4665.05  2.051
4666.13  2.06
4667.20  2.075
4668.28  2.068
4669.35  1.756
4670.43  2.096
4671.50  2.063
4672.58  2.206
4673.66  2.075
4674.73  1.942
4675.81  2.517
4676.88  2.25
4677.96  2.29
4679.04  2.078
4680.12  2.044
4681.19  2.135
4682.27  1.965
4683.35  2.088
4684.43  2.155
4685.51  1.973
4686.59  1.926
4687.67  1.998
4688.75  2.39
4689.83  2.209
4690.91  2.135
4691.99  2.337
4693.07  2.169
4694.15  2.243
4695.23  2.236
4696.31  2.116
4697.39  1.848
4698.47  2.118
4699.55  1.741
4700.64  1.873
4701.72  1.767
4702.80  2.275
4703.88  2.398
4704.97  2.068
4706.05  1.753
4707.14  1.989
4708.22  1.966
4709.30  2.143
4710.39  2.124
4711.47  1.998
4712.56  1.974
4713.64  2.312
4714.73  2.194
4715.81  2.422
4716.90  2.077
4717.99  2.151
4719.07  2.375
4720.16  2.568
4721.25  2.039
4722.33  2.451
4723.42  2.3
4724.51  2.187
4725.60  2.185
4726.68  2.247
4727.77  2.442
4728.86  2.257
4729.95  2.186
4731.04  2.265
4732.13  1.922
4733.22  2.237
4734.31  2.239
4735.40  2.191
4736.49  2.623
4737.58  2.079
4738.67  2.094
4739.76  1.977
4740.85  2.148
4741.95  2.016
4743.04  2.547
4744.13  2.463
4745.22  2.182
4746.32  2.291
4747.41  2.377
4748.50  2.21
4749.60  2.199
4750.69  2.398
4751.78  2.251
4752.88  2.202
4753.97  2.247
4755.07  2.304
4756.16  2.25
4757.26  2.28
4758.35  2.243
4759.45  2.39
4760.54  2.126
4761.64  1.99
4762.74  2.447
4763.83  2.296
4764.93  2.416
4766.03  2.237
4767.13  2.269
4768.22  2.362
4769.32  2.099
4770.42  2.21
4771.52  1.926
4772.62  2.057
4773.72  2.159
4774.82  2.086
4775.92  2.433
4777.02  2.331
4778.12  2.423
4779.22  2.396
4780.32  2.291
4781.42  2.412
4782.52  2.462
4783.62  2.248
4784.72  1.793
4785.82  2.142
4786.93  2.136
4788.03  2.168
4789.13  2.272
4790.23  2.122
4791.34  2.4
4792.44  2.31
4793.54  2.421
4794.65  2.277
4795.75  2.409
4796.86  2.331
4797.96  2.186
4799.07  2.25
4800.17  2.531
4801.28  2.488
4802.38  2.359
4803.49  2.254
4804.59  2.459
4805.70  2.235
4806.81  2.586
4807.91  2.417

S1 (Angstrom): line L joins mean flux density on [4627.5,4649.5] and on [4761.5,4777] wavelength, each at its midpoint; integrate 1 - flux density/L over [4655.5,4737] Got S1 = 1.6 Angstrom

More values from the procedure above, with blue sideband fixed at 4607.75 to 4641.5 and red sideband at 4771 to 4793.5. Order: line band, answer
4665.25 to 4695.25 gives 1.1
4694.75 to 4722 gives 1.3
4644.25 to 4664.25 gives 0.2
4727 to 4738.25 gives -0.1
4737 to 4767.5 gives -0.3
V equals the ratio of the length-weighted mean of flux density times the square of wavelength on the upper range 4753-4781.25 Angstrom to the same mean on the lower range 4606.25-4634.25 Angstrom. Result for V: 1.1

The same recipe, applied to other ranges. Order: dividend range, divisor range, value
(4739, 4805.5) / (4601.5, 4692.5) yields 1.10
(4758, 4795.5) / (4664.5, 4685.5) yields 1.12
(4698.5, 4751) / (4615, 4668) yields 1.04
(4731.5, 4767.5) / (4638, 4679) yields 1.09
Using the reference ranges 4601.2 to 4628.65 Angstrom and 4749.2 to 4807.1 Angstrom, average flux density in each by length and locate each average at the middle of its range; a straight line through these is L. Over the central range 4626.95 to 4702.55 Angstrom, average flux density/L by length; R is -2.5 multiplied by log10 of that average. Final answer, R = 0.06 mag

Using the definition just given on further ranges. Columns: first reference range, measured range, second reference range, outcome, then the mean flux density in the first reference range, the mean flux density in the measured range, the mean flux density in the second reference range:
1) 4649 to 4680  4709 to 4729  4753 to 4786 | -0.02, 2.14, 2.23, 2.25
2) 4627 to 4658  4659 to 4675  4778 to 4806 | 0.06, 2.16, 2.07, 2.3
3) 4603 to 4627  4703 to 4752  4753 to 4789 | 0.01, 2.23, 2.21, 2.24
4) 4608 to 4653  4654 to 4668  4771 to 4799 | 0.04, 2.19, 2.13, 2.25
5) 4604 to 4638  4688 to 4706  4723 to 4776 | 0.06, 2.21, 2.11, 2.23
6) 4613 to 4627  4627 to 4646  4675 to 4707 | 0.02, 2.22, 2.15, 2.1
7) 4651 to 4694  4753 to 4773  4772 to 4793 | 0.00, 2.14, 2.23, 2.24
